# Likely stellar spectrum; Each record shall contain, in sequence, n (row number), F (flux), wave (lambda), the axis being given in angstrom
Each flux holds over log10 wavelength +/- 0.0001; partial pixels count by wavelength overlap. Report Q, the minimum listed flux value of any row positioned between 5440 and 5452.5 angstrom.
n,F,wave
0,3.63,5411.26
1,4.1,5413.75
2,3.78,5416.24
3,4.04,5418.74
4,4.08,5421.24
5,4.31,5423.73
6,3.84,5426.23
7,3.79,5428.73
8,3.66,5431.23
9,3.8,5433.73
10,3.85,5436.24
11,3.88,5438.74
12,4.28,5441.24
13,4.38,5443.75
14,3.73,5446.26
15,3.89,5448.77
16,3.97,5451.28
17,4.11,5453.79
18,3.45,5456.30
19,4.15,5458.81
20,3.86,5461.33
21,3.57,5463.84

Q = 3.73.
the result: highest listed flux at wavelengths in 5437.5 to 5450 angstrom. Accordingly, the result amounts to 4.38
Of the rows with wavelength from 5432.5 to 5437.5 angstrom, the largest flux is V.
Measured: 3.85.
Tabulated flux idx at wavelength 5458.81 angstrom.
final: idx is 4.15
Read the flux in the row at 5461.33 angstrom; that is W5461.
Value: 3.86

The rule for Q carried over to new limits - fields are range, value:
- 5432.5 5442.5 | 3.8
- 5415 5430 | 3.78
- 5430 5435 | 3.66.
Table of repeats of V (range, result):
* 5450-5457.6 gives 4.11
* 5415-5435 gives 4.31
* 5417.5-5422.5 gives 4.08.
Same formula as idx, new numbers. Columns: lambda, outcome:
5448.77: 3.89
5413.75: 4.1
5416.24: 3.78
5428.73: 3.79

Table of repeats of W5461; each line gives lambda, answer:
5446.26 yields 3.73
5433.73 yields 3.8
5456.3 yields 3.45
